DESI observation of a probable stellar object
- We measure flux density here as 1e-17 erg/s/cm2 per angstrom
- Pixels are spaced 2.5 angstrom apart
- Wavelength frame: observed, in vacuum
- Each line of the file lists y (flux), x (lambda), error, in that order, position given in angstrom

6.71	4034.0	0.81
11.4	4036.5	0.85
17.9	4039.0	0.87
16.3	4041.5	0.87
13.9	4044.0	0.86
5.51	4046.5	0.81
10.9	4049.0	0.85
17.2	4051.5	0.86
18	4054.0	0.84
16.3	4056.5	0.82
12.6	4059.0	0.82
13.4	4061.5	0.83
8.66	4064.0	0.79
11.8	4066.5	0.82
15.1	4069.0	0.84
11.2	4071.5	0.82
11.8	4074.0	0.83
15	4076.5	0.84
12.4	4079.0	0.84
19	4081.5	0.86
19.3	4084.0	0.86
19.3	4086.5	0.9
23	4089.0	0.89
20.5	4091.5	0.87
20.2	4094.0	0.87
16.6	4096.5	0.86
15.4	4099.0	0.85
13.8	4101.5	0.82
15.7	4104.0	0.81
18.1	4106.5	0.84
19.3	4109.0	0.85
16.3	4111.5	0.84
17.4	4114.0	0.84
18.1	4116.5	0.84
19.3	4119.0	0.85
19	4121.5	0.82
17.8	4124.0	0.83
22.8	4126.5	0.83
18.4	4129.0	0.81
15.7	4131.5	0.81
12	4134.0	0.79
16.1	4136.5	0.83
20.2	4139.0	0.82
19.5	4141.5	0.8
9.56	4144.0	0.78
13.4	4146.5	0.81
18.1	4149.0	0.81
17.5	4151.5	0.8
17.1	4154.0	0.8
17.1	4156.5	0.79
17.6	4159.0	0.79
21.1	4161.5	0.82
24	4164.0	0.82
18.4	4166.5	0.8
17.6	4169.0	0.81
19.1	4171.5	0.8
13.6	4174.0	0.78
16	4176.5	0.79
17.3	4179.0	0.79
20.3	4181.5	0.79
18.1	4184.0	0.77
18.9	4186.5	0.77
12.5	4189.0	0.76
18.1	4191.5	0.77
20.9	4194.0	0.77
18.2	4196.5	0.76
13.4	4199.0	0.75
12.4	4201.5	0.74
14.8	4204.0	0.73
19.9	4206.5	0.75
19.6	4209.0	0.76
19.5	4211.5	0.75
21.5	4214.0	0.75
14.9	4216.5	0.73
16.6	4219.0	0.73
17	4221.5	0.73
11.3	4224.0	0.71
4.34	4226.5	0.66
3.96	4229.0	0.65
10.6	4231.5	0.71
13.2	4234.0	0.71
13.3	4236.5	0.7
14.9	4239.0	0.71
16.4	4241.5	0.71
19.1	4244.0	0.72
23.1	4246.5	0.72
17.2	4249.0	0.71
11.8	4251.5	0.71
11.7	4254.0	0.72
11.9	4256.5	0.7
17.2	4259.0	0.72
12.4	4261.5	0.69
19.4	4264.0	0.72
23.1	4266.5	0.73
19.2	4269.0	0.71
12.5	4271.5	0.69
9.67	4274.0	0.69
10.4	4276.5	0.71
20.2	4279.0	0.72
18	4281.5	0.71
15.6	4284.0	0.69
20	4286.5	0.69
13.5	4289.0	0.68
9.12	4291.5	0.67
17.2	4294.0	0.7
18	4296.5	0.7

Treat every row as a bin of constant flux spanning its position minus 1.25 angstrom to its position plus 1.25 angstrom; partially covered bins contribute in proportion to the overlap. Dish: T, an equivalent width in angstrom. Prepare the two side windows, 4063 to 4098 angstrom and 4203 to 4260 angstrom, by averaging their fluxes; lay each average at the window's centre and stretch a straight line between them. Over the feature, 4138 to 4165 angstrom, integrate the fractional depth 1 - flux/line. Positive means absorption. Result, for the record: -3.7 angstrom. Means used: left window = 16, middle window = 17.7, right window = 14.9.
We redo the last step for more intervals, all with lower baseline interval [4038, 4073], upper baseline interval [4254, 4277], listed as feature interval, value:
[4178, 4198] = -4.88 angstrom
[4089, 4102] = -4.07 angstrom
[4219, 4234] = 4.47 angstrom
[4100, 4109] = -1.64 angstrom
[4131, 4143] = -2.17 angstrom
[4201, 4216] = -3.54 angstrom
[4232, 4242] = 0.55 angstrom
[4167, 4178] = -1.82 angstrom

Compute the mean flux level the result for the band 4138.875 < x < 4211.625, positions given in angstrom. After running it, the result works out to 17.4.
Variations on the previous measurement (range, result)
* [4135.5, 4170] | 17.7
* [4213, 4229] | 13.4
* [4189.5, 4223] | 17.3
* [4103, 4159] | 17.2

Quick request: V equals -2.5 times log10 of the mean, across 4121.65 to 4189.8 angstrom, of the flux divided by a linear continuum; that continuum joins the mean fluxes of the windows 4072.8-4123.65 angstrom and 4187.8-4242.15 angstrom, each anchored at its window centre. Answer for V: -0.08 mag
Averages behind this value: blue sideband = 17.5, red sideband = 14.9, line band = 17.5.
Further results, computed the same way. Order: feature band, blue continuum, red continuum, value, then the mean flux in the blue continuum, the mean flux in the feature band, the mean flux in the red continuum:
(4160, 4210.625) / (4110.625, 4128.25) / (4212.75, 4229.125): -0.16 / 18.7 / 17.7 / 13.4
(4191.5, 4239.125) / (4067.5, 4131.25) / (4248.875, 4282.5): 0.08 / 17.3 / 14.8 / 15.3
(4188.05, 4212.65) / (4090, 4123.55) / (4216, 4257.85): -0.15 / 17.7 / 17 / 13.6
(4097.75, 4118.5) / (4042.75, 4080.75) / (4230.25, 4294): -0.24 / 13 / 16.9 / 15.4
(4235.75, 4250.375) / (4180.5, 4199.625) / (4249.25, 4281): -0.10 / 17.6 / 17.4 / 15.1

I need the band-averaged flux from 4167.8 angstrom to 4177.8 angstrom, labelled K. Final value 16.6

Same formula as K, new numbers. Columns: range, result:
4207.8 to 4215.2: 20.2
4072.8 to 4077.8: 13.4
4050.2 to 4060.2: 16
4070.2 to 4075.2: 11.5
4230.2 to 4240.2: 12.9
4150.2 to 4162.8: 18.1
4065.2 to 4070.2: 13.4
